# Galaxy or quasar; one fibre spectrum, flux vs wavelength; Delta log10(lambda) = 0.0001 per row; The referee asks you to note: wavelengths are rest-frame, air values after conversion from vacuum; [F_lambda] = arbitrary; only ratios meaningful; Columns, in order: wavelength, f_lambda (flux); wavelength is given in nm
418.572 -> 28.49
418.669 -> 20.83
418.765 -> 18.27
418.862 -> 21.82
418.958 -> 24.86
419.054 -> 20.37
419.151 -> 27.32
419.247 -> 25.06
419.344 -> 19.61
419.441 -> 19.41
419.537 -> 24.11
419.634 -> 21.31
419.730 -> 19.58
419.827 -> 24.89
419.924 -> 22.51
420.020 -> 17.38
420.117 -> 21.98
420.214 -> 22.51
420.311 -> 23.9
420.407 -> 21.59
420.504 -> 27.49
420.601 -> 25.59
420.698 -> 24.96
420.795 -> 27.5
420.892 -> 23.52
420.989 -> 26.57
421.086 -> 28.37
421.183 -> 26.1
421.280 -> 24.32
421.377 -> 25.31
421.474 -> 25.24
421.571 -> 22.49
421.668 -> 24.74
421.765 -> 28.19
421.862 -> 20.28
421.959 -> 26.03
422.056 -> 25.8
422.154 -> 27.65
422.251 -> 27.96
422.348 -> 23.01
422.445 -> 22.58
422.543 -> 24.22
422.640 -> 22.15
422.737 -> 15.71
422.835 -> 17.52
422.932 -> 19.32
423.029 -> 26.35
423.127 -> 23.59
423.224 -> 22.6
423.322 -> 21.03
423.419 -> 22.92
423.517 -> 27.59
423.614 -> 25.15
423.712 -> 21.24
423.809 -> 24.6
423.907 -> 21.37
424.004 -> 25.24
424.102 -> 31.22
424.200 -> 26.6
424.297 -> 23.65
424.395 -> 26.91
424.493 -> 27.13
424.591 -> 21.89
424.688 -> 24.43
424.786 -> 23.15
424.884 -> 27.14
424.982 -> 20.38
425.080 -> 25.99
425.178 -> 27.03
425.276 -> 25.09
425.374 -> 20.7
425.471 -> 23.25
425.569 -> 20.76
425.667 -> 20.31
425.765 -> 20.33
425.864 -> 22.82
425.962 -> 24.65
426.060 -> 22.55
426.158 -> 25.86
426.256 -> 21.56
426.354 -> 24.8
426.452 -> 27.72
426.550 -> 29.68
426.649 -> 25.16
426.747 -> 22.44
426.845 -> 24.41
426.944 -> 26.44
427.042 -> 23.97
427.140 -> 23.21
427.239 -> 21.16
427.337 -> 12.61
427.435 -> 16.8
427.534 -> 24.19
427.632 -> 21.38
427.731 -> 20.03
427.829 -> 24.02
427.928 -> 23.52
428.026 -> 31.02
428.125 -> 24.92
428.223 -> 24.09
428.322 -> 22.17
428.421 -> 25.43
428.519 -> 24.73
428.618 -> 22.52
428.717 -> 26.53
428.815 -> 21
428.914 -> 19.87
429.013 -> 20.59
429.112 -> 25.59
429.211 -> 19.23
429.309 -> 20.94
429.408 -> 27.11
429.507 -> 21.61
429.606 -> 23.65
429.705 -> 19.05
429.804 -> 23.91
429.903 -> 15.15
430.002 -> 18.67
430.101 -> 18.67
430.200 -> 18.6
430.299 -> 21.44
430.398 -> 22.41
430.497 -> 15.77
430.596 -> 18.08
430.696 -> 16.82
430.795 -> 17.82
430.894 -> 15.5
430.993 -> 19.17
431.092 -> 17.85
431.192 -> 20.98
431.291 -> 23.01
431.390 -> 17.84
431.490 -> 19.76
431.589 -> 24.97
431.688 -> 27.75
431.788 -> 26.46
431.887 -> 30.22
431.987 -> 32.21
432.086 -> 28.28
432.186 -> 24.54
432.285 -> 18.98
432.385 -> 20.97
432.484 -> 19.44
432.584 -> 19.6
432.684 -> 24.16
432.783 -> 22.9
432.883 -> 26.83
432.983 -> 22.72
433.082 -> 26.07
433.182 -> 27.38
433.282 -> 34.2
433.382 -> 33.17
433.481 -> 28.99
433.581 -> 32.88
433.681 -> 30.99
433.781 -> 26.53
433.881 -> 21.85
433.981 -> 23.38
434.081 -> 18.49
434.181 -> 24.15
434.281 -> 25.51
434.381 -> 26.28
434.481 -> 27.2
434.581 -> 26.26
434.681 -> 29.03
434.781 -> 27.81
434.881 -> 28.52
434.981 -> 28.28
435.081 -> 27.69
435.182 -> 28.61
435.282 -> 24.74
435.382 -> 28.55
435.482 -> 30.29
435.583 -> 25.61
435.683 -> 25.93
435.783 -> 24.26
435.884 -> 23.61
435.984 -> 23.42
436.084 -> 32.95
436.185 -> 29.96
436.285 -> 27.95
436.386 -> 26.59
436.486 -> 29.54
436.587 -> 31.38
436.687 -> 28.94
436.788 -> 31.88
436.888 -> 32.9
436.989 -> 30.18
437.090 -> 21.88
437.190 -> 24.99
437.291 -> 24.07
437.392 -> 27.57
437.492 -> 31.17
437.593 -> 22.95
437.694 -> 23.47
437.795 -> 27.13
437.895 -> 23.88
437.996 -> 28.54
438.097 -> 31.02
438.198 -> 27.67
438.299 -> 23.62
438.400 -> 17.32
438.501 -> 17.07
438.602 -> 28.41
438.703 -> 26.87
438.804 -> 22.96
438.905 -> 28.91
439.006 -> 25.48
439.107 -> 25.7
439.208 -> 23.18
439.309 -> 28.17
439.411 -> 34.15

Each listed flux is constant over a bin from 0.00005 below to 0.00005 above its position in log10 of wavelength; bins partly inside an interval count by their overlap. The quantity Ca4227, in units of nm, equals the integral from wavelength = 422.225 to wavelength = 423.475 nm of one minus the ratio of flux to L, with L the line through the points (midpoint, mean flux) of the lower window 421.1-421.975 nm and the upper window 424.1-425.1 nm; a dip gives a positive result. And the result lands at 0.14 nm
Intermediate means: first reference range 24.9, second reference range 25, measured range 22.1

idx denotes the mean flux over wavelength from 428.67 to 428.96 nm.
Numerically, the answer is 22.5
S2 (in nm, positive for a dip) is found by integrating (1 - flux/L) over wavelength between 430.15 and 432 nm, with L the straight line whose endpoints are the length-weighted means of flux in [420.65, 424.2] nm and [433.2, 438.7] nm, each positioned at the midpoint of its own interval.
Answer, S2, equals 0.34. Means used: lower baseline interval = 24.3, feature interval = 21.2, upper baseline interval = 27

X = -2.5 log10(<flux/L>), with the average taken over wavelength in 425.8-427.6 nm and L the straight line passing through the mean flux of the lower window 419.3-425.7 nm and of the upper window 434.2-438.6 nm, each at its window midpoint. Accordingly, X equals 0.064 mag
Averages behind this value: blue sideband 23.8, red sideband 26.9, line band 23.3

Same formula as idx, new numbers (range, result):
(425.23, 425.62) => 22.5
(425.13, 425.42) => 24.3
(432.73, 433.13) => 24.7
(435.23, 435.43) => 26.7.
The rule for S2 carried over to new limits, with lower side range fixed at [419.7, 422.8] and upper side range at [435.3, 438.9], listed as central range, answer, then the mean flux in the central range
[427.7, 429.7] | 0.153 nm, 23.4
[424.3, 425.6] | 0.027 nm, 24.2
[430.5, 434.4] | 0.307 nm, 23.9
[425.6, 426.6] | 0.036 nm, 24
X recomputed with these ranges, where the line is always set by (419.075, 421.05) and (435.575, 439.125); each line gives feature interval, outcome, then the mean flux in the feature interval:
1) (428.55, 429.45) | 0.110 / 22.6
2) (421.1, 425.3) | -0.015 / 24.2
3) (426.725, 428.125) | 0.097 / 22.6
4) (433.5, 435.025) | -0.022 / 26.5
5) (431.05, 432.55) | 0.089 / 23.5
